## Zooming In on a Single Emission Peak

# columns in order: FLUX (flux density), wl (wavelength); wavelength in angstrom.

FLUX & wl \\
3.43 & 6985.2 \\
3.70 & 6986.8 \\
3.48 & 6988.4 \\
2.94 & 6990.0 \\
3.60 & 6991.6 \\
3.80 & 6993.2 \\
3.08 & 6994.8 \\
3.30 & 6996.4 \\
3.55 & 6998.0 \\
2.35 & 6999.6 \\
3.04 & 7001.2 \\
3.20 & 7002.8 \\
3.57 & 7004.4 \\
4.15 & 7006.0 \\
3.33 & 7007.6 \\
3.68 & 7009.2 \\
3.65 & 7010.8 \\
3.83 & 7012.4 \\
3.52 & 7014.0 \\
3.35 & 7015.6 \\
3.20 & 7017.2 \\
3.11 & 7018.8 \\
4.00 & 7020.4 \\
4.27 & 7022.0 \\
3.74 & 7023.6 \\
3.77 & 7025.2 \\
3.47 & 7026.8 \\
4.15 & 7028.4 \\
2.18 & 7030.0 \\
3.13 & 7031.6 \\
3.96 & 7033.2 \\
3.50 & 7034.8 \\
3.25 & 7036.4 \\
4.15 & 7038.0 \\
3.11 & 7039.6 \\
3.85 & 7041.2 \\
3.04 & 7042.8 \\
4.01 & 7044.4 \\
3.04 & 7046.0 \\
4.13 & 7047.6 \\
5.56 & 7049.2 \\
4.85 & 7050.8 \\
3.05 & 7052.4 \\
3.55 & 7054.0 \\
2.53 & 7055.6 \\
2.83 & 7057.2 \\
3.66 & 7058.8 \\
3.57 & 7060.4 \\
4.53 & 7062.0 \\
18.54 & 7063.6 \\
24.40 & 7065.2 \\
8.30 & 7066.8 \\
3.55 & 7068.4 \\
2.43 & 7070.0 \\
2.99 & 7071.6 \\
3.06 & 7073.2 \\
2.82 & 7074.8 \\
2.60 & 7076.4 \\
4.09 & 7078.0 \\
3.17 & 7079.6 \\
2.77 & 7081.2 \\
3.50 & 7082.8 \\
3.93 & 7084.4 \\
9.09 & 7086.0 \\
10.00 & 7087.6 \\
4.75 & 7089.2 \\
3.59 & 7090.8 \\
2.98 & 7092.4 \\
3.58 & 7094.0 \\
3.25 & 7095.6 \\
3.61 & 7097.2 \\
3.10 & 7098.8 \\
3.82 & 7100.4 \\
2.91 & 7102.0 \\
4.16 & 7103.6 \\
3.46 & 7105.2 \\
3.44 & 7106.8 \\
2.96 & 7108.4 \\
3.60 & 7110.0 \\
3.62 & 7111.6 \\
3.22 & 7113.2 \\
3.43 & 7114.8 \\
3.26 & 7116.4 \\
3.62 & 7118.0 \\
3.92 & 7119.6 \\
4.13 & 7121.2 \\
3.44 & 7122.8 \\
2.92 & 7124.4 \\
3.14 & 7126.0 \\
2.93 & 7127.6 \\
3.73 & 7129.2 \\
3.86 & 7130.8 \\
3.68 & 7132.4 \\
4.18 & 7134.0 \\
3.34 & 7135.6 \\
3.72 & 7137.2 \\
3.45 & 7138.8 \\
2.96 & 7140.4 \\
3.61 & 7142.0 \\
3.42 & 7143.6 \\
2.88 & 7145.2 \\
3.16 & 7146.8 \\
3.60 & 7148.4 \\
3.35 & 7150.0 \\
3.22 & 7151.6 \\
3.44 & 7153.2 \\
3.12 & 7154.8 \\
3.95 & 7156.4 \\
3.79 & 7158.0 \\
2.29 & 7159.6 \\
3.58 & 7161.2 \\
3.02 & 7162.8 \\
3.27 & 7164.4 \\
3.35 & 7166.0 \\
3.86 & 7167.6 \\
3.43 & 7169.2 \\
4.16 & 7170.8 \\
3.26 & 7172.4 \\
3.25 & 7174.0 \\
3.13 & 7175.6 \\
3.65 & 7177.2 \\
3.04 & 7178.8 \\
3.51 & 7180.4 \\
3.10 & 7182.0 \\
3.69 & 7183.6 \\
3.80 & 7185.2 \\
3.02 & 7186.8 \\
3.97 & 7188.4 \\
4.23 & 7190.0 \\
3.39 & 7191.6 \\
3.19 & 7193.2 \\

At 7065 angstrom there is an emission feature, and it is H-alpha 6563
